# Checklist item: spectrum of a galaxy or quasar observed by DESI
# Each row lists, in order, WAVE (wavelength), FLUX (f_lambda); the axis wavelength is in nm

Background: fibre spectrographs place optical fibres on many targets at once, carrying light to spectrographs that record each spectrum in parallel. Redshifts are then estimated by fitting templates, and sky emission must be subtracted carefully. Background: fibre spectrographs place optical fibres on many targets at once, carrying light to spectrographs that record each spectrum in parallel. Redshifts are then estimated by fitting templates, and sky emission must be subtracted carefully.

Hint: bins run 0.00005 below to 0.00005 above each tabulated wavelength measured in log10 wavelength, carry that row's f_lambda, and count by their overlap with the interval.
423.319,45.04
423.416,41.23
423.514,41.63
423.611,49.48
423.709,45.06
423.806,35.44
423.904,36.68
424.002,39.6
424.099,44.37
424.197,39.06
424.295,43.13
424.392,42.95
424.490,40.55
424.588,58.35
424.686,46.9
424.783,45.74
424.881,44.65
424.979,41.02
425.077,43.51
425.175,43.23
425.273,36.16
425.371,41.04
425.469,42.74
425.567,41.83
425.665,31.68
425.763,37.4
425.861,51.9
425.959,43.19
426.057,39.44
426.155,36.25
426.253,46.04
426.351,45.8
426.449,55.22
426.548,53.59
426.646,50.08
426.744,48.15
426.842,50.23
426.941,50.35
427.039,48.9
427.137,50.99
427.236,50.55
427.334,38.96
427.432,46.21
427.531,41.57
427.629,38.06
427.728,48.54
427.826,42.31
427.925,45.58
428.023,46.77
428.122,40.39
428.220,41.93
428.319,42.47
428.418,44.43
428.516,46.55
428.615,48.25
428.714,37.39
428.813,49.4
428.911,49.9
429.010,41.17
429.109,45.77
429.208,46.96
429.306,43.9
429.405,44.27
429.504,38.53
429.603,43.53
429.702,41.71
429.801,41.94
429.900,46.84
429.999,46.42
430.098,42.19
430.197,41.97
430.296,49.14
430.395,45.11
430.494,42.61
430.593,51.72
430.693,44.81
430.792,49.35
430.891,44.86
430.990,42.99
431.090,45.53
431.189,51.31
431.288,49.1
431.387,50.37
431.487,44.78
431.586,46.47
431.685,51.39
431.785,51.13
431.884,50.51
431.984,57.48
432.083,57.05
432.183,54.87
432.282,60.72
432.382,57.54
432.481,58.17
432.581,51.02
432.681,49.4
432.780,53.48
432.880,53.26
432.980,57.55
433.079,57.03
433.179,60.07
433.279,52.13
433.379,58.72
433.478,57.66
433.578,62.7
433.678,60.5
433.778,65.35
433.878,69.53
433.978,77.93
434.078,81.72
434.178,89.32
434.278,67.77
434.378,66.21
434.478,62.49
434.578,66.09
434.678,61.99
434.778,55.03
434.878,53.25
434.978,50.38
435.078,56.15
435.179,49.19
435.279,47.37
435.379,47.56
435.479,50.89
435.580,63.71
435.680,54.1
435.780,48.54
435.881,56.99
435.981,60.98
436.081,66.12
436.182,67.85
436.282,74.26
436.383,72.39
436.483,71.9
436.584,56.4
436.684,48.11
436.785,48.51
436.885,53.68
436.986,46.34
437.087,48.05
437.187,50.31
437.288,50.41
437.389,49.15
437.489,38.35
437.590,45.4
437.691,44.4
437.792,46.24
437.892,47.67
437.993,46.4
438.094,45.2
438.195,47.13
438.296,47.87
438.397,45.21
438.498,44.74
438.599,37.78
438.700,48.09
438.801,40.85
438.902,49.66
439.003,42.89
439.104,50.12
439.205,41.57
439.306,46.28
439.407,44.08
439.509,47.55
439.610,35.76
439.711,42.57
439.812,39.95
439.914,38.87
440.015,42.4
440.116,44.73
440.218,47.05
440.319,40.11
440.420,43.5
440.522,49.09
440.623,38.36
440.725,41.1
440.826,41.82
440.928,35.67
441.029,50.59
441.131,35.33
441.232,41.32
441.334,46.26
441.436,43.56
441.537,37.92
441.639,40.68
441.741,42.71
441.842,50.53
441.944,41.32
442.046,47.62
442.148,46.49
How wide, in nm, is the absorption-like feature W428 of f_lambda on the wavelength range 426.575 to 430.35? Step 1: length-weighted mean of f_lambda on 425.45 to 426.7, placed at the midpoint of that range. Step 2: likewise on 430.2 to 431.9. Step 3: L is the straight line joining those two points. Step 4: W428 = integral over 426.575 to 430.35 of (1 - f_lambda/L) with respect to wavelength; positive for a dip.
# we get 0.06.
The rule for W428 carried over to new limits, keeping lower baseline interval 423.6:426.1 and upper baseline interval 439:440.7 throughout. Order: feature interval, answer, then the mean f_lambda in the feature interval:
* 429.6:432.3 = -0.334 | 48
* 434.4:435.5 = -0.309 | 55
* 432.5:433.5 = -0.285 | 55.1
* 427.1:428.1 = -0.052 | 44.7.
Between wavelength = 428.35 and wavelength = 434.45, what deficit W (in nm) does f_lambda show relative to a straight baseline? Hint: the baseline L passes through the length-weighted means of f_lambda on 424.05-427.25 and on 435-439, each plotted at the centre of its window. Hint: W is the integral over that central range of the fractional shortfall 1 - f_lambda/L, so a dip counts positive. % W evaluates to -0.49 nm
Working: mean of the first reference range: 44.9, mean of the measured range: 52.3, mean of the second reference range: 51.5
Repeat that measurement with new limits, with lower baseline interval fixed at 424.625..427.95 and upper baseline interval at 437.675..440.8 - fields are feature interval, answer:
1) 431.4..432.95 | -0.30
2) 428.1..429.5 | 0.01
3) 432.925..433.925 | -0.35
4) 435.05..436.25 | -0.32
